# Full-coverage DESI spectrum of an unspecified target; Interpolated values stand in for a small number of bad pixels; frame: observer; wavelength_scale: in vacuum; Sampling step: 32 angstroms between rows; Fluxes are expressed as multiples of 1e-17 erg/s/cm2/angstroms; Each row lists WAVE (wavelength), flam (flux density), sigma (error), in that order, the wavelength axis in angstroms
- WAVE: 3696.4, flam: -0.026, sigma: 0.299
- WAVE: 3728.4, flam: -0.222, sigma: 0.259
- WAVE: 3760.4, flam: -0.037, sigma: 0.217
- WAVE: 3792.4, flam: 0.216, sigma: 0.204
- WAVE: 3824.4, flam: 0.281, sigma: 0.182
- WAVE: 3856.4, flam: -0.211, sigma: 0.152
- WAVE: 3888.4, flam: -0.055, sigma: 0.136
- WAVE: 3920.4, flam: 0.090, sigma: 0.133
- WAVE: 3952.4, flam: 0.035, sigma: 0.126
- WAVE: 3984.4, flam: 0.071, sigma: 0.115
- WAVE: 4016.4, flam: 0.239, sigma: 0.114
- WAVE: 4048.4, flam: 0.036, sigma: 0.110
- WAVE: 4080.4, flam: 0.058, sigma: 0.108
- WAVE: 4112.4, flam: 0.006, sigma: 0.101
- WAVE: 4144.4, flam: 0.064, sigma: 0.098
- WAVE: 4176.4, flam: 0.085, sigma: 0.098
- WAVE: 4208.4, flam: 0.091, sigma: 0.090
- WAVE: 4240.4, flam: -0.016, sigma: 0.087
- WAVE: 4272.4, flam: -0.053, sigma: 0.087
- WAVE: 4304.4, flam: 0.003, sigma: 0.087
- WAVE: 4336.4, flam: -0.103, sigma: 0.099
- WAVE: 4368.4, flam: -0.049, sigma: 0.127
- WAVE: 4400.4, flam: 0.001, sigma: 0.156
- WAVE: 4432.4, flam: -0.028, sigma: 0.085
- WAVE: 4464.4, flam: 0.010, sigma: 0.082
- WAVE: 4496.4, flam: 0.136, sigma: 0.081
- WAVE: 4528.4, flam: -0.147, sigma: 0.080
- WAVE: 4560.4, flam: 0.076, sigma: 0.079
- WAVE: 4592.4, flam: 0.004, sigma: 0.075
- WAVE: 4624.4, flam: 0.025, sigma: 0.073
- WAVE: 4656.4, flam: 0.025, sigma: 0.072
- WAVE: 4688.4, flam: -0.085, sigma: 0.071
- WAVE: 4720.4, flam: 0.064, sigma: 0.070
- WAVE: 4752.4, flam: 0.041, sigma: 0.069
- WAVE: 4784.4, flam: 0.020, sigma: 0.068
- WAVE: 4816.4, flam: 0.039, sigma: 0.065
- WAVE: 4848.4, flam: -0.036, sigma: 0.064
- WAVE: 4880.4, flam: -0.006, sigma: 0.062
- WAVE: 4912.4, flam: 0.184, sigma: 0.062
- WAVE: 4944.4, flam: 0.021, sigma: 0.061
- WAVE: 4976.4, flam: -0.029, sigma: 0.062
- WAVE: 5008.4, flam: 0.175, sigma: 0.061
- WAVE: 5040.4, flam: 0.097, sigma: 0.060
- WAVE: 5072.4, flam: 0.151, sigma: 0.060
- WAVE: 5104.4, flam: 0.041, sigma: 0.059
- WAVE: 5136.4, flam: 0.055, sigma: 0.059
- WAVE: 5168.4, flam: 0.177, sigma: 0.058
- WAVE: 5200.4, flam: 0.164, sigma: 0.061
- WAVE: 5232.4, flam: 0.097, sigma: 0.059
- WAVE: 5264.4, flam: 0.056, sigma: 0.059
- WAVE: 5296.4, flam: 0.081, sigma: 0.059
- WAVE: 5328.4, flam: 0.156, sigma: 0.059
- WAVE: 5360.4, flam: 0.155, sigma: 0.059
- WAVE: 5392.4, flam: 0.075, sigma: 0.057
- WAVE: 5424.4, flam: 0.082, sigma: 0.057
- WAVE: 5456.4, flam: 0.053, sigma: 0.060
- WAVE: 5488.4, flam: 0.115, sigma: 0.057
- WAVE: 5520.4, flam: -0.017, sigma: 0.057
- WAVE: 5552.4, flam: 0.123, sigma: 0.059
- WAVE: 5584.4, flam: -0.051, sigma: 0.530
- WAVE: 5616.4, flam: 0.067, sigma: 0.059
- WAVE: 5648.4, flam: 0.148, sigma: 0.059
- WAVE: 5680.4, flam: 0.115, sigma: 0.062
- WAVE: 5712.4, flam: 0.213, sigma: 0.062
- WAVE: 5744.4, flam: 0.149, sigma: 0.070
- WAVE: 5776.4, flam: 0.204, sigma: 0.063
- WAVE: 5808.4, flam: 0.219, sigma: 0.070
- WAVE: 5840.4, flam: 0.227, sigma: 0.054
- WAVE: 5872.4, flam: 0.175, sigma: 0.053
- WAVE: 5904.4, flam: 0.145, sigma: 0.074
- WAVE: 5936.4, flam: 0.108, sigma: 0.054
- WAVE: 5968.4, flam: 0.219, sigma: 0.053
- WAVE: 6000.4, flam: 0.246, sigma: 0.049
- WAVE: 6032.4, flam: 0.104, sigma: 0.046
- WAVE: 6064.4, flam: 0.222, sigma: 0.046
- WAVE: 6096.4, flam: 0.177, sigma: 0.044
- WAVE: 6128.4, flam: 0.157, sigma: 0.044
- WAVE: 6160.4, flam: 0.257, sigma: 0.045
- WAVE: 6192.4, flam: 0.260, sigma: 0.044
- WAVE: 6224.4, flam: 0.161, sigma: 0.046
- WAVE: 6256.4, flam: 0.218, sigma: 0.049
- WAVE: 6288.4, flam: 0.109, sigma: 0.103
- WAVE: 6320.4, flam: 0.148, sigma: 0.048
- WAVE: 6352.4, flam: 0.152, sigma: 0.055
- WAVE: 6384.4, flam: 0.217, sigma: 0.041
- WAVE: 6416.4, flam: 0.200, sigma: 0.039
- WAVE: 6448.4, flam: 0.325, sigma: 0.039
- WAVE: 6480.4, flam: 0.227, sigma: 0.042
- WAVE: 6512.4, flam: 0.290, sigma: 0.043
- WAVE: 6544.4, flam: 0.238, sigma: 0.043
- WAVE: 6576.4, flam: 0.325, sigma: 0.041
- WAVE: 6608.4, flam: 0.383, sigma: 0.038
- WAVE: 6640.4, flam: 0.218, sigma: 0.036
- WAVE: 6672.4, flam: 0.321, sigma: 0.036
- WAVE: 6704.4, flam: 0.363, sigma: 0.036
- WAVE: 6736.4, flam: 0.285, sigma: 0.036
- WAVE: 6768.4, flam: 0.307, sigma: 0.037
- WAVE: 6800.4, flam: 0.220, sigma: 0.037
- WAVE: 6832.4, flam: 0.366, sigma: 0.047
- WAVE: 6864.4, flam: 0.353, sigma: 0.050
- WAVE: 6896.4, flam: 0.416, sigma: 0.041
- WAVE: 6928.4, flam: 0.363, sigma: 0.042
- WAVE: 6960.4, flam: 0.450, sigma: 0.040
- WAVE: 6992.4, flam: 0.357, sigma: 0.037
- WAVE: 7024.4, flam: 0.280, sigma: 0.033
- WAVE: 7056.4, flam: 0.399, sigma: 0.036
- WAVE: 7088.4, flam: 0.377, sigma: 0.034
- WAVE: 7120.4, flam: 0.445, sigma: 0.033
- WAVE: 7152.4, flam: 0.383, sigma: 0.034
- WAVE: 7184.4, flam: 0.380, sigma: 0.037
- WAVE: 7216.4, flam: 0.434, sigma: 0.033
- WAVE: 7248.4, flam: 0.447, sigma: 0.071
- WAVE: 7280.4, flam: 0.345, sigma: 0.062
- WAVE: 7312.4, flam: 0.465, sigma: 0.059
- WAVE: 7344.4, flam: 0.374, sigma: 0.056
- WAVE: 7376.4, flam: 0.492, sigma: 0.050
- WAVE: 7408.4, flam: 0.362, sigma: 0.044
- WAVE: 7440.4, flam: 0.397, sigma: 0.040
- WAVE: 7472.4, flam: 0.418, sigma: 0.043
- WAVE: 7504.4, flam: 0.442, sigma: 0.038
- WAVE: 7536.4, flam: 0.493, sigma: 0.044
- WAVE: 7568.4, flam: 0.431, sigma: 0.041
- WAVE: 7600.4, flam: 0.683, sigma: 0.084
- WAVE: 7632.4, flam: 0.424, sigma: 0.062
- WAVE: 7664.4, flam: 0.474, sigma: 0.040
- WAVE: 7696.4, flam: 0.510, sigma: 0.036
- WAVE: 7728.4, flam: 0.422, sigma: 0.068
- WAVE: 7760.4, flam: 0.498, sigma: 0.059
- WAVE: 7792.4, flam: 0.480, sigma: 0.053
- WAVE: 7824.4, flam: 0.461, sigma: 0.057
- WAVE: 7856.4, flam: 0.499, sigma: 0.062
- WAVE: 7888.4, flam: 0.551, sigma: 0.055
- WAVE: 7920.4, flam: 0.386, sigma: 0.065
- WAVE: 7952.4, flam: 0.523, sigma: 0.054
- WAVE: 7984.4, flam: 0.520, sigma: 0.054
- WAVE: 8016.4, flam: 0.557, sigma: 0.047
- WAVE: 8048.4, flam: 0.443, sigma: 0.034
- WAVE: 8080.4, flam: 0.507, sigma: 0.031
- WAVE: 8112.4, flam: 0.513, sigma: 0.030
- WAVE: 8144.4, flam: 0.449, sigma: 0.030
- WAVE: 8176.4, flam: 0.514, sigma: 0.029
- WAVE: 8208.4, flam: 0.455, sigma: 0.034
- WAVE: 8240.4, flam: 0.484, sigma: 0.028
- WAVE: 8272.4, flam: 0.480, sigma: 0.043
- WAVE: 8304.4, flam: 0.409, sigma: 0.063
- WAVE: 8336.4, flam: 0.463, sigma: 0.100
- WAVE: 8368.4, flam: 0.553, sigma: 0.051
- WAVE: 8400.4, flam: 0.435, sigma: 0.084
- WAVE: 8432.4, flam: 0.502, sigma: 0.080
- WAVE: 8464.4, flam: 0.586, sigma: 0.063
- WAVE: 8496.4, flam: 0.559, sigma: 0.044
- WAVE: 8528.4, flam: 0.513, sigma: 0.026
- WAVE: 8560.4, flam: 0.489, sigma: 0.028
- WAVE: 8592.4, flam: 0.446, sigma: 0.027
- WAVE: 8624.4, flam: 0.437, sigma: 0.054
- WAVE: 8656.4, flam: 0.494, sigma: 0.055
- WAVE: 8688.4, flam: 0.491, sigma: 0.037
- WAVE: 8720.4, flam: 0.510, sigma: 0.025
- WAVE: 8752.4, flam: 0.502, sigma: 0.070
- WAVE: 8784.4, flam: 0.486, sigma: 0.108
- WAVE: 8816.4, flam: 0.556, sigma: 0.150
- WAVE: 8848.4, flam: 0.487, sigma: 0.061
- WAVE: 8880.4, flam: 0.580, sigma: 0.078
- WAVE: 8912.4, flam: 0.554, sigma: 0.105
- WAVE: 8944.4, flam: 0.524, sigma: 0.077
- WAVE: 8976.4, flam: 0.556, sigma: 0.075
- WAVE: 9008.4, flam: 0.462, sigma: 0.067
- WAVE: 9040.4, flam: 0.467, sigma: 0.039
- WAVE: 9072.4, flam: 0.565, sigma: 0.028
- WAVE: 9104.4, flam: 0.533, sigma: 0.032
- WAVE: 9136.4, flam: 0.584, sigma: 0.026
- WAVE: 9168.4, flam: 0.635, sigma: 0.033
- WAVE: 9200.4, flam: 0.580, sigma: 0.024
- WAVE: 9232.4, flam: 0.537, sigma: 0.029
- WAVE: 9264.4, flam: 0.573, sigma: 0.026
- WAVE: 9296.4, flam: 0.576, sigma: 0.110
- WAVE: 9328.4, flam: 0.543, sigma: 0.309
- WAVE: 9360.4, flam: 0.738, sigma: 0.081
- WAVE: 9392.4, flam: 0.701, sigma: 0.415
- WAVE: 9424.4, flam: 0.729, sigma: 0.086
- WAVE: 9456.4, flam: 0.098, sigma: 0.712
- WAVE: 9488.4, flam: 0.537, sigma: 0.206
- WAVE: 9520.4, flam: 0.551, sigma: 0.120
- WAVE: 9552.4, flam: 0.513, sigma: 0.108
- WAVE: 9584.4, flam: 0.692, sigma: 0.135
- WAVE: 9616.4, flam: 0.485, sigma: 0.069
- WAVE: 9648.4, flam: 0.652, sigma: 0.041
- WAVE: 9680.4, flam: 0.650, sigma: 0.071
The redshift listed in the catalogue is 0.710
